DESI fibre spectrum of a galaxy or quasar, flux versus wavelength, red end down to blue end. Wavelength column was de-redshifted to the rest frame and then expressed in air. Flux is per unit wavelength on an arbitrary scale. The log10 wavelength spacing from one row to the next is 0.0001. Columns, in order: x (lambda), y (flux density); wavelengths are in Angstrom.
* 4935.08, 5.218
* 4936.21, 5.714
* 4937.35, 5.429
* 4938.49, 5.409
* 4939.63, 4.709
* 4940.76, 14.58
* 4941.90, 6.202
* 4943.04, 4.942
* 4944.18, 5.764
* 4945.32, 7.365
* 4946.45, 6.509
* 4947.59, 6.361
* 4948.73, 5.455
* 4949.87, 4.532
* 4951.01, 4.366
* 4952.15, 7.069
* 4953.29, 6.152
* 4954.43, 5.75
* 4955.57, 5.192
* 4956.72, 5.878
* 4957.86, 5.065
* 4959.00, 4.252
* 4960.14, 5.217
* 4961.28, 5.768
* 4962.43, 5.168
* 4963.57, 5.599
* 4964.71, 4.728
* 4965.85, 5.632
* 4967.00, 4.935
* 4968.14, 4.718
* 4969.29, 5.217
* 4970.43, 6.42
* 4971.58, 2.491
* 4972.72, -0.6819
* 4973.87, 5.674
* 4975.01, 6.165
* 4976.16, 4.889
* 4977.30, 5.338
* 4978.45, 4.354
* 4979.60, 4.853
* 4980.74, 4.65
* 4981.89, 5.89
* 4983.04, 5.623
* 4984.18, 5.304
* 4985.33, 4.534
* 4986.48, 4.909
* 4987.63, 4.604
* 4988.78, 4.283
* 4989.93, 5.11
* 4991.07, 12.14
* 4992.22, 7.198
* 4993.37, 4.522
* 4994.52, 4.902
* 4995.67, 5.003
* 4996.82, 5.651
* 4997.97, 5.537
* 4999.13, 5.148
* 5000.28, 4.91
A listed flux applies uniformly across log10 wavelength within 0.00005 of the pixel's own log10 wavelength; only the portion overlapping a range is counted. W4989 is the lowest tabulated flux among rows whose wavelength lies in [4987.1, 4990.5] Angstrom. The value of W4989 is 4.283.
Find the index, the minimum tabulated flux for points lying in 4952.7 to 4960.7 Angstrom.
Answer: 4.252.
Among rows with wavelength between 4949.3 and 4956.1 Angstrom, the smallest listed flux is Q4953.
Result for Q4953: 4.366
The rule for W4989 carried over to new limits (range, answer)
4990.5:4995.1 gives 4.522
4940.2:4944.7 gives 4.942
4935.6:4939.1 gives 5.409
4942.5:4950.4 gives 4.532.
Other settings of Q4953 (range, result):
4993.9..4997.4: 4.902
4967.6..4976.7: -0.6819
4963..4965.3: 4.728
